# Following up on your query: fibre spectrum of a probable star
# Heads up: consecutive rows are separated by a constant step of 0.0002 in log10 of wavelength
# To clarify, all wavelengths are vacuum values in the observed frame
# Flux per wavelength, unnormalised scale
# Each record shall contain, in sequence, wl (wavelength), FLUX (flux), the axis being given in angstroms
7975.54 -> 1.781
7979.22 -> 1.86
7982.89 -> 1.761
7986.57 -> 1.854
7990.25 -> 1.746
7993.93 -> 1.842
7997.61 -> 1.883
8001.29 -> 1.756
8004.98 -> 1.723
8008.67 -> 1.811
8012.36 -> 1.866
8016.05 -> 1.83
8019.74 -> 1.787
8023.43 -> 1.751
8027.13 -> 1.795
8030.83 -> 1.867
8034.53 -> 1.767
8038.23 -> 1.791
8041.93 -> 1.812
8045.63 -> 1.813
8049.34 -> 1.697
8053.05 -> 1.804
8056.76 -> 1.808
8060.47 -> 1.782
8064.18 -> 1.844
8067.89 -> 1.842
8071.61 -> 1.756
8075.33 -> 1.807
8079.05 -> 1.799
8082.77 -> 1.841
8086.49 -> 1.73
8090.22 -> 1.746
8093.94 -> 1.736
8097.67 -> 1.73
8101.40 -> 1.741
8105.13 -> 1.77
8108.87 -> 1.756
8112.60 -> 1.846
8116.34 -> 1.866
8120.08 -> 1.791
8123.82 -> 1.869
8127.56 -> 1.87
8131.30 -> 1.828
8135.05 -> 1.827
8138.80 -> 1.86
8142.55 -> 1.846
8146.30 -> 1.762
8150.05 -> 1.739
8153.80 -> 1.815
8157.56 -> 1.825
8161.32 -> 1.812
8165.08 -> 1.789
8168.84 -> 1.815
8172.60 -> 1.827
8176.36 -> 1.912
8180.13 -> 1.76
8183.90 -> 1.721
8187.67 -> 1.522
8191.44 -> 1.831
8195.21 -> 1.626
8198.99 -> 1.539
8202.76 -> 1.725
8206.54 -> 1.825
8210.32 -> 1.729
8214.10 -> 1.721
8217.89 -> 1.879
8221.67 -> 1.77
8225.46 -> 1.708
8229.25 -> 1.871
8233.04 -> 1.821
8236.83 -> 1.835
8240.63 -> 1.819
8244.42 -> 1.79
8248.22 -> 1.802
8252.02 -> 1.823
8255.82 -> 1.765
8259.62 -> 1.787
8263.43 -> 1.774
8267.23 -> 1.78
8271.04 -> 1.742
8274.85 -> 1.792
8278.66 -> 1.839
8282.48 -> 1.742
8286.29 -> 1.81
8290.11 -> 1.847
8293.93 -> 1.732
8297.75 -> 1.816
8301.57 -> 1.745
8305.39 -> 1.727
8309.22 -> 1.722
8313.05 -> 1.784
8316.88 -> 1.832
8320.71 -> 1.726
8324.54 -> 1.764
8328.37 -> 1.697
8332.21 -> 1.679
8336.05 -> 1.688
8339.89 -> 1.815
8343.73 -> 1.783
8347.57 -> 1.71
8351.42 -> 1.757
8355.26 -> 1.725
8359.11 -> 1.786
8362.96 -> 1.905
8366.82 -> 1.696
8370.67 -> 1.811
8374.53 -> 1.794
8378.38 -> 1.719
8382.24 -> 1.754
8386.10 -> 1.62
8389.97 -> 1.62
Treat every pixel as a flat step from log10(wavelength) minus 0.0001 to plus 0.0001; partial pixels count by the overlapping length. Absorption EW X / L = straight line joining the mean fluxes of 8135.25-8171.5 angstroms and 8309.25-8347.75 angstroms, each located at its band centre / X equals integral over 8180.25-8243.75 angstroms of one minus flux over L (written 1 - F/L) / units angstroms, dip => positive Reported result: 1.4 angstroms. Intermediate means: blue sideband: 1.81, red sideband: 1.75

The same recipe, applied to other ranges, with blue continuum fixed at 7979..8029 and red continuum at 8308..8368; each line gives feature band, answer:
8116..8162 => -1.0 angstroms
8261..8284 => -0.2 angstroms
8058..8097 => 0.1 angstroms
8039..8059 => 0.1 angstroms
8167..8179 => -0.5 angstroms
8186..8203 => 1.3 angstroms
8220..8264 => -0.7 angstroms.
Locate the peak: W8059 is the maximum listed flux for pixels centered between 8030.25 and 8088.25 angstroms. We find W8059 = 1.867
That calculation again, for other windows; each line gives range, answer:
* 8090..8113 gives 1.846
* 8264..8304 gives 1.847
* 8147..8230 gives 1.912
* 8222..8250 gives 1.871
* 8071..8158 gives 1.87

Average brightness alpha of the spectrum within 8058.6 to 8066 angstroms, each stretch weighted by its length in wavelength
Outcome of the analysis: 1.81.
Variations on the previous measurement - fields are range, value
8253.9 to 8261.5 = 1.78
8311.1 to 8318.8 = 1.81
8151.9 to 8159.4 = 1.82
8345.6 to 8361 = 1.74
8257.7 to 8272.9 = 1.77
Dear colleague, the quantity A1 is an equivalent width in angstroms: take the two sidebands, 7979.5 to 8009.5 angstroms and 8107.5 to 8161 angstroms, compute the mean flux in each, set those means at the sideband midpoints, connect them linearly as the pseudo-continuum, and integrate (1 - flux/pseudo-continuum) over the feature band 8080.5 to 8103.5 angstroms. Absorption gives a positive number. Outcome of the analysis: 0.8 angstroms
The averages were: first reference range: 1.8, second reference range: 1.82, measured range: 1.76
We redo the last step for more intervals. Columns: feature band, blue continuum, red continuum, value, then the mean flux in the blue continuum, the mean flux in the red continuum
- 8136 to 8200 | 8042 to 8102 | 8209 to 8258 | 0.8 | 1.78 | 1.8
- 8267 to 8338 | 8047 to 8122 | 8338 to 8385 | 0.5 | 1.78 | 1.77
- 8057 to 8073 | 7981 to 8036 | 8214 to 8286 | -0.1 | 1.8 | 1.79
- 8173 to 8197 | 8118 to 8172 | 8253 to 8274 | 0.9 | 1.82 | 1.77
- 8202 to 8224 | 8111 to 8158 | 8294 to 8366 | 0.3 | 1.83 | 1.76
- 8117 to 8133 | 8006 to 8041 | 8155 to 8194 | -0.5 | 1.81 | 1.78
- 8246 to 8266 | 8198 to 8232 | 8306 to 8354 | -0.4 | 1.76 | 1.75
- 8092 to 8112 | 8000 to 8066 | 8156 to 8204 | 0.2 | 1.79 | 1.75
